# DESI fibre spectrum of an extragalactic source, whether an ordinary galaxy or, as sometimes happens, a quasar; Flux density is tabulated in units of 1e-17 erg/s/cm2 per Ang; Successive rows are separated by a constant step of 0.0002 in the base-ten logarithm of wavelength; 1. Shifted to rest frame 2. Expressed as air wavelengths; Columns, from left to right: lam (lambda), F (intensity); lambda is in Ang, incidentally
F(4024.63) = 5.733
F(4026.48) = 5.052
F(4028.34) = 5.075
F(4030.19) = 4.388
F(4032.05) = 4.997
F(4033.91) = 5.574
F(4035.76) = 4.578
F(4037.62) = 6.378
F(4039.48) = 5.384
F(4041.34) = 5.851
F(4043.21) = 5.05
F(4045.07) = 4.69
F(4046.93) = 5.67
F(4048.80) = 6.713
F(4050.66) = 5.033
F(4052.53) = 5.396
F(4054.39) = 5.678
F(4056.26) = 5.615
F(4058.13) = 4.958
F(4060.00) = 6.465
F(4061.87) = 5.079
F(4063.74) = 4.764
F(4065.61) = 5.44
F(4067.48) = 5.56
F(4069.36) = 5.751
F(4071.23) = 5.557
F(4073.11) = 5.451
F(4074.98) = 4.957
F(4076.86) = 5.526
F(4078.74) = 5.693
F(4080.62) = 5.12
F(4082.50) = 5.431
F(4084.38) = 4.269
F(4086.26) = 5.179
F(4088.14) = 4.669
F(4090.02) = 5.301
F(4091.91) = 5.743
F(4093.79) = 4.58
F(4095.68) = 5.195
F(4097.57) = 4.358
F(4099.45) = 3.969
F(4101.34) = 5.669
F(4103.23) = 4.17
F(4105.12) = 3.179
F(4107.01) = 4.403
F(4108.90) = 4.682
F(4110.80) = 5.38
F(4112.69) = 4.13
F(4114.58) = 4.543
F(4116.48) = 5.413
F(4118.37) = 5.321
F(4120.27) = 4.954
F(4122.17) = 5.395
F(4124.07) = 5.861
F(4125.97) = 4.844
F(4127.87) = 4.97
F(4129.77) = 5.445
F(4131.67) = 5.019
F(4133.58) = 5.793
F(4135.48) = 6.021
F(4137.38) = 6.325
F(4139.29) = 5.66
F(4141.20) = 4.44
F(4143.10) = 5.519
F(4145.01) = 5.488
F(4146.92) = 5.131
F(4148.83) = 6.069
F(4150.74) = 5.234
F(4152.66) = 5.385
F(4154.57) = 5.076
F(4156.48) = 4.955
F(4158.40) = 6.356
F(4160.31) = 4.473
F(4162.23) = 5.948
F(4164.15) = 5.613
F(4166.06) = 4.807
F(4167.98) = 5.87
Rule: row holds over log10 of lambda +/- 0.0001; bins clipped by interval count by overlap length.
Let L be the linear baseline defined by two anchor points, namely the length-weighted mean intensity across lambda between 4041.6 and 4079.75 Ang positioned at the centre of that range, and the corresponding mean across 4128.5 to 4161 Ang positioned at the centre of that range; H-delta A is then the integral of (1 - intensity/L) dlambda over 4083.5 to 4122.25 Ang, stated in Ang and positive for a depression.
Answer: 4.8 Ang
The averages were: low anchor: 5.46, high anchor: 5.44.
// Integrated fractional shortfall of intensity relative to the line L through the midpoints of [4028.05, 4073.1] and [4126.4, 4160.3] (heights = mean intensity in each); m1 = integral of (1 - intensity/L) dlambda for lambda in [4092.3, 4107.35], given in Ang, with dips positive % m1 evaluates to 2.6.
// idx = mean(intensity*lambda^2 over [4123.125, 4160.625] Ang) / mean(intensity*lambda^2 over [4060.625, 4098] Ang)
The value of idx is 1.07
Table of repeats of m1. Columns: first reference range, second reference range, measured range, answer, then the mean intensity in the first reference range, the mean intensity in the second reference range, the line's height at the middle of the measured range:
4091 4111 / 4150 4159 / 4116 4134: -1.2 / 4.64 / 5.36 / 4.96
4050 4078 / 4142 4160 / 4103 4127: 2.7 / 5.42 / 5.43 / 5.42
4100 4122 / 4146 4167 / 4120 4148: -2.0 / 4.72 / 5.37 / 5.05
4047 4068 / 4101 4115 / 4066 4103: -1.3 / 5.52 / 4.47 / 4.96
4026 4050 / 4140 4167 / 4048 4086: -0.5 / 5.34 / 5.33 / 5.34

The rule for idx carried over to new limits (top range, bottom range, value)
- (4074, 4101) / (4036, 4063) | 0.92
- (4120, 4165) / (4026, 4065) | 1.06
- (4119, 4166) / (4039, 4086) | 1.04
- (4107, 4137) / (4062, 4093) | 1.01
